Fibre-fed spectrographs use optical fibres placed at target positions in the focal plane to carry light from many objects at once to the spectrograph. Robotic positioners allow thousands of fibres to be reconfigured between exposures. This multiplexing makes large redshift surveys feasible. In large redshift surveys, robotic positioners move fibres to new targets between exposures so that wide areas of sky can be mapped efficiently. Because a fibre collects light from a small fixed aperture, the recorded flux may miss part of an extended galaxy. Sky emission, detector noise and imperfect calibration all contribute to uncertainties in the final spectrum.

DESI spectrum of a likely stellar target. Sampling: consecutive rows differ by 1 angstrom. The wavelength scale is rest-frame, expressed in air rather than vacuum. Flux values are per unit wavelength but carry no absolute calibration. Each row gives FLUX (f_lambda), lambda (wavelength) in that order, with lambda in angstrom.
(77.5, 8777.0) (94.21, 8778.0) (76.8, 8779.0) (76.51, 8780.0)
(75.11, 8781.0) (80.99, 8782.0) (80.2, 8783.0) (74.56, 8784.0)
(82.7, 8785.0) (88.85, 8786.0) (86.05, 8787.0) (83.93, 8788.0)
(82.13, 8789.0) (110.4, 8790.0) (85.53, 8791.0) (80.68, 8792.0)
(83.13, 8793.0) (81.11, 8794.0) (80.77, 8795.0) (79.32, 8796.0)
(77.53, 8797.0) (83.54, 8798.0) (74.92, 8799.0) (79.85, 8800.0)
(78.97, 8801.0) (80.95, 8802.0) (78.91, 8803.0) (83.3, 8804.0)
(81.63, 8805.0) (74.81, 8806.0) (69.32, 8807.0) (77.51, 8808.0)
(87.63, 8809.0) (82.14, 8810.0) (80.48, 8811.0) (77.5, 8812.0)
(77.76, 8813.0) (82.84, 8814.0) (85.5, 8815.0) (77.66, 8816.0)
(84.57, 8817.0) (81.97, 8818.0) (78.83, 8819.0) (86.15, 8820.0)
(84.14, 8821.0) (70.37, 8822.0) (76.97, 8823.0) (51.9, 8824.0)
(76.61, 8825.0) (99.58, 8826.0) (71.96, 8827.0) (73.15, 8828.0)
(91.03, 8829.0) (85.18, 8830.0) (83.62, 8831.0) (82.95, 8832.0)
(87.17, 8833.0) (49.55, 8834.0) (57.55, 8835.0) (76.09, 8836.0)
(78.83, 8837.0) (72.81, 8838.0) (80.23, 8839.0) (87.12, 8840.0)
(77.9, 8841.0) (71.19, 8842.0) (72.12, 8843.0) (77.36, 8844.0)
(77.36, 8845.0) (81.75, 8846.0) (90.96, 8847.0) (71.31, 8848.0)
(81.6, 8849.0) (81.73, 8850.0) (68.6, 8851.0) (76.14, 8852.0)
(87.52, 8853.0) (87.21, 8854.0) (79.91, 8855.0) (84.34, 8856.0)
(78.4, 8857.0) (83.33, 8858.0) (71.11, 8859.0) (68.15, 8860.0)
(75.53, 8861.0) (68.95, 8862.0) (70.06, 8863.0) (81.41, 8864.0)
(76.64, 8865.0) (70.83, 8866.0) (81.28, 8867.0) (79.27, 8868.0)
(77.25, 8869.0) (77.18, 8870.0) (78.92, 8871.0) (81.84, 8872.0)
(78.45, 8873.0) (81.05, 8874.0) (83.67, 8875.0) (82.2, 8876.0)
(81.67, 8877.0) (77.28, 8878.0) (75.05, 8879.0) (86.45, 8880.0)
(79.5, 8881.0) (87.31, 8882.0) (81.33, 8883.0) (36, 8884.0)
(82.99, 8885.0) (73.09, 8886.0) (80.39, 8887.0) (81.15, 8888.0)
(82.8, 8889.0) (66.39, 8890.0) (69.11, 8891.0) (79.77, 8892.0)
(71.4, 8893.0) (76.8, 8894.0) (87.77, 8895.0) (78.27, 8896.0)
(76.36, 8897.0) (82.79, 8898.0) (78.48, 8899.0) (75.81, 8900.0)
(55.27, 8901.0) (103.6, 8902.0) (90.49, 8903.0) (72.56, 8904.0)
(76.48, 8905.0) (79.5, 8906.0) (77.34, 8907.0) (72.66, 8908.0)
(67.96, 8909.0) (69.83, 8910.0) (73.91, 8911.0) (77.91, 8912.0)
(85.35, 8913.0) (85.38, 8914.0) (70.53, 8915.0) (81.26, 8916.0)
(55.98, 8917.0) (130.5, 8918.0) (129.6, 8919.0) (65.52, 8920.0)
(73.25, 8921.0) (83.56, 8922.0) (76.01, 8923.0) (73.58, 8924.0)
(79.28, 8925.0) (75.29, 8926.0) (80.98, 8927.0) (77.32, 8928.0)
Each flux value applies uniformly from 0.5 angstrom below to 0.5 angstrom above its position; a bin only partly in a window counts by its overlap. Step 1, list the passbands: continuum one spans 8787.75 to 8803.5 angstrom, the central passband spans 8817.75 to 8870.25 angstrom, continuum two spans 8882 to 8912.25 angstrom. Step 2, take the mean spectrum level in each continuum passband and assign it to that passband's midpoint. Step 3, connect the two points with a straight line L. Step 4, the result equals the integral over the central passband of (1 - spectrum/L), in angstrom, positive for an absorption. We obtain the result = 1.30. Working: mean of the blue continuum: 82.6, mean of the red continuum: 76.1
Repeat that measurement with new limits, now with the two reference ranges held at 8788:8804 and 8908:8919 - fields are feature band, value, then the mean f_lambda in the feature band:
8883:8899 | 1.30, 75.3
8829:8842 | 0.85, 76.9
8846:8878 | 1.37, 78.6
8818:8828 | 0.61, 77.4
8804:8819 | 0.42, 80.2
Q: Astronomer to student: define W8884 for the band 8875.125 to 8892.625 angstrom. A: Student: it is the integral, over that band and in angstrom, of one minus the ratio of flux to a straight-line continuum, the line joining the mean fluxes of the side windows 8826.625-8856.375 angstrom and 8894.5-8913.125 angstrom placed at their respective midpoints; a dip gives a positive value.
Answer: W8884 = 0.3 angstrom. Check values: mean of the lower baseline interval 78.1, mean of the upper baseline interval 77.9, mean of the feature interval 76.7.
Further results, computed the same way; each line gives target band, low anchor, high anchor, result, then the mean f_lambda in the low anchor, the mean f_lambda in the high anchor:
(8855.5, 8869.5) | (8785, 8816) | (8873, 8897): 0.43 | 81.8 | 77.5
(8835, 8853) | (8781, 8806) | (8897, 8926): 0.82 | 82.2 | 80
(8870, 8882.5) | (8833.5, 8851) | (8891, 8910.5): -0.72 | 75.4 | 77.3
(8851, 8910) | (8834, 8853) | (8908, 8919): 1.22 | 76.3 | 81.8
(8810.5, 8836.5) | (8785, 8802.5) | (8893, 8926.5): 1.37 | 83.4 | 79.8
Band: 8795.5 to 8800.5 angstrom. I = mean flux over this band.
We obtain 79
